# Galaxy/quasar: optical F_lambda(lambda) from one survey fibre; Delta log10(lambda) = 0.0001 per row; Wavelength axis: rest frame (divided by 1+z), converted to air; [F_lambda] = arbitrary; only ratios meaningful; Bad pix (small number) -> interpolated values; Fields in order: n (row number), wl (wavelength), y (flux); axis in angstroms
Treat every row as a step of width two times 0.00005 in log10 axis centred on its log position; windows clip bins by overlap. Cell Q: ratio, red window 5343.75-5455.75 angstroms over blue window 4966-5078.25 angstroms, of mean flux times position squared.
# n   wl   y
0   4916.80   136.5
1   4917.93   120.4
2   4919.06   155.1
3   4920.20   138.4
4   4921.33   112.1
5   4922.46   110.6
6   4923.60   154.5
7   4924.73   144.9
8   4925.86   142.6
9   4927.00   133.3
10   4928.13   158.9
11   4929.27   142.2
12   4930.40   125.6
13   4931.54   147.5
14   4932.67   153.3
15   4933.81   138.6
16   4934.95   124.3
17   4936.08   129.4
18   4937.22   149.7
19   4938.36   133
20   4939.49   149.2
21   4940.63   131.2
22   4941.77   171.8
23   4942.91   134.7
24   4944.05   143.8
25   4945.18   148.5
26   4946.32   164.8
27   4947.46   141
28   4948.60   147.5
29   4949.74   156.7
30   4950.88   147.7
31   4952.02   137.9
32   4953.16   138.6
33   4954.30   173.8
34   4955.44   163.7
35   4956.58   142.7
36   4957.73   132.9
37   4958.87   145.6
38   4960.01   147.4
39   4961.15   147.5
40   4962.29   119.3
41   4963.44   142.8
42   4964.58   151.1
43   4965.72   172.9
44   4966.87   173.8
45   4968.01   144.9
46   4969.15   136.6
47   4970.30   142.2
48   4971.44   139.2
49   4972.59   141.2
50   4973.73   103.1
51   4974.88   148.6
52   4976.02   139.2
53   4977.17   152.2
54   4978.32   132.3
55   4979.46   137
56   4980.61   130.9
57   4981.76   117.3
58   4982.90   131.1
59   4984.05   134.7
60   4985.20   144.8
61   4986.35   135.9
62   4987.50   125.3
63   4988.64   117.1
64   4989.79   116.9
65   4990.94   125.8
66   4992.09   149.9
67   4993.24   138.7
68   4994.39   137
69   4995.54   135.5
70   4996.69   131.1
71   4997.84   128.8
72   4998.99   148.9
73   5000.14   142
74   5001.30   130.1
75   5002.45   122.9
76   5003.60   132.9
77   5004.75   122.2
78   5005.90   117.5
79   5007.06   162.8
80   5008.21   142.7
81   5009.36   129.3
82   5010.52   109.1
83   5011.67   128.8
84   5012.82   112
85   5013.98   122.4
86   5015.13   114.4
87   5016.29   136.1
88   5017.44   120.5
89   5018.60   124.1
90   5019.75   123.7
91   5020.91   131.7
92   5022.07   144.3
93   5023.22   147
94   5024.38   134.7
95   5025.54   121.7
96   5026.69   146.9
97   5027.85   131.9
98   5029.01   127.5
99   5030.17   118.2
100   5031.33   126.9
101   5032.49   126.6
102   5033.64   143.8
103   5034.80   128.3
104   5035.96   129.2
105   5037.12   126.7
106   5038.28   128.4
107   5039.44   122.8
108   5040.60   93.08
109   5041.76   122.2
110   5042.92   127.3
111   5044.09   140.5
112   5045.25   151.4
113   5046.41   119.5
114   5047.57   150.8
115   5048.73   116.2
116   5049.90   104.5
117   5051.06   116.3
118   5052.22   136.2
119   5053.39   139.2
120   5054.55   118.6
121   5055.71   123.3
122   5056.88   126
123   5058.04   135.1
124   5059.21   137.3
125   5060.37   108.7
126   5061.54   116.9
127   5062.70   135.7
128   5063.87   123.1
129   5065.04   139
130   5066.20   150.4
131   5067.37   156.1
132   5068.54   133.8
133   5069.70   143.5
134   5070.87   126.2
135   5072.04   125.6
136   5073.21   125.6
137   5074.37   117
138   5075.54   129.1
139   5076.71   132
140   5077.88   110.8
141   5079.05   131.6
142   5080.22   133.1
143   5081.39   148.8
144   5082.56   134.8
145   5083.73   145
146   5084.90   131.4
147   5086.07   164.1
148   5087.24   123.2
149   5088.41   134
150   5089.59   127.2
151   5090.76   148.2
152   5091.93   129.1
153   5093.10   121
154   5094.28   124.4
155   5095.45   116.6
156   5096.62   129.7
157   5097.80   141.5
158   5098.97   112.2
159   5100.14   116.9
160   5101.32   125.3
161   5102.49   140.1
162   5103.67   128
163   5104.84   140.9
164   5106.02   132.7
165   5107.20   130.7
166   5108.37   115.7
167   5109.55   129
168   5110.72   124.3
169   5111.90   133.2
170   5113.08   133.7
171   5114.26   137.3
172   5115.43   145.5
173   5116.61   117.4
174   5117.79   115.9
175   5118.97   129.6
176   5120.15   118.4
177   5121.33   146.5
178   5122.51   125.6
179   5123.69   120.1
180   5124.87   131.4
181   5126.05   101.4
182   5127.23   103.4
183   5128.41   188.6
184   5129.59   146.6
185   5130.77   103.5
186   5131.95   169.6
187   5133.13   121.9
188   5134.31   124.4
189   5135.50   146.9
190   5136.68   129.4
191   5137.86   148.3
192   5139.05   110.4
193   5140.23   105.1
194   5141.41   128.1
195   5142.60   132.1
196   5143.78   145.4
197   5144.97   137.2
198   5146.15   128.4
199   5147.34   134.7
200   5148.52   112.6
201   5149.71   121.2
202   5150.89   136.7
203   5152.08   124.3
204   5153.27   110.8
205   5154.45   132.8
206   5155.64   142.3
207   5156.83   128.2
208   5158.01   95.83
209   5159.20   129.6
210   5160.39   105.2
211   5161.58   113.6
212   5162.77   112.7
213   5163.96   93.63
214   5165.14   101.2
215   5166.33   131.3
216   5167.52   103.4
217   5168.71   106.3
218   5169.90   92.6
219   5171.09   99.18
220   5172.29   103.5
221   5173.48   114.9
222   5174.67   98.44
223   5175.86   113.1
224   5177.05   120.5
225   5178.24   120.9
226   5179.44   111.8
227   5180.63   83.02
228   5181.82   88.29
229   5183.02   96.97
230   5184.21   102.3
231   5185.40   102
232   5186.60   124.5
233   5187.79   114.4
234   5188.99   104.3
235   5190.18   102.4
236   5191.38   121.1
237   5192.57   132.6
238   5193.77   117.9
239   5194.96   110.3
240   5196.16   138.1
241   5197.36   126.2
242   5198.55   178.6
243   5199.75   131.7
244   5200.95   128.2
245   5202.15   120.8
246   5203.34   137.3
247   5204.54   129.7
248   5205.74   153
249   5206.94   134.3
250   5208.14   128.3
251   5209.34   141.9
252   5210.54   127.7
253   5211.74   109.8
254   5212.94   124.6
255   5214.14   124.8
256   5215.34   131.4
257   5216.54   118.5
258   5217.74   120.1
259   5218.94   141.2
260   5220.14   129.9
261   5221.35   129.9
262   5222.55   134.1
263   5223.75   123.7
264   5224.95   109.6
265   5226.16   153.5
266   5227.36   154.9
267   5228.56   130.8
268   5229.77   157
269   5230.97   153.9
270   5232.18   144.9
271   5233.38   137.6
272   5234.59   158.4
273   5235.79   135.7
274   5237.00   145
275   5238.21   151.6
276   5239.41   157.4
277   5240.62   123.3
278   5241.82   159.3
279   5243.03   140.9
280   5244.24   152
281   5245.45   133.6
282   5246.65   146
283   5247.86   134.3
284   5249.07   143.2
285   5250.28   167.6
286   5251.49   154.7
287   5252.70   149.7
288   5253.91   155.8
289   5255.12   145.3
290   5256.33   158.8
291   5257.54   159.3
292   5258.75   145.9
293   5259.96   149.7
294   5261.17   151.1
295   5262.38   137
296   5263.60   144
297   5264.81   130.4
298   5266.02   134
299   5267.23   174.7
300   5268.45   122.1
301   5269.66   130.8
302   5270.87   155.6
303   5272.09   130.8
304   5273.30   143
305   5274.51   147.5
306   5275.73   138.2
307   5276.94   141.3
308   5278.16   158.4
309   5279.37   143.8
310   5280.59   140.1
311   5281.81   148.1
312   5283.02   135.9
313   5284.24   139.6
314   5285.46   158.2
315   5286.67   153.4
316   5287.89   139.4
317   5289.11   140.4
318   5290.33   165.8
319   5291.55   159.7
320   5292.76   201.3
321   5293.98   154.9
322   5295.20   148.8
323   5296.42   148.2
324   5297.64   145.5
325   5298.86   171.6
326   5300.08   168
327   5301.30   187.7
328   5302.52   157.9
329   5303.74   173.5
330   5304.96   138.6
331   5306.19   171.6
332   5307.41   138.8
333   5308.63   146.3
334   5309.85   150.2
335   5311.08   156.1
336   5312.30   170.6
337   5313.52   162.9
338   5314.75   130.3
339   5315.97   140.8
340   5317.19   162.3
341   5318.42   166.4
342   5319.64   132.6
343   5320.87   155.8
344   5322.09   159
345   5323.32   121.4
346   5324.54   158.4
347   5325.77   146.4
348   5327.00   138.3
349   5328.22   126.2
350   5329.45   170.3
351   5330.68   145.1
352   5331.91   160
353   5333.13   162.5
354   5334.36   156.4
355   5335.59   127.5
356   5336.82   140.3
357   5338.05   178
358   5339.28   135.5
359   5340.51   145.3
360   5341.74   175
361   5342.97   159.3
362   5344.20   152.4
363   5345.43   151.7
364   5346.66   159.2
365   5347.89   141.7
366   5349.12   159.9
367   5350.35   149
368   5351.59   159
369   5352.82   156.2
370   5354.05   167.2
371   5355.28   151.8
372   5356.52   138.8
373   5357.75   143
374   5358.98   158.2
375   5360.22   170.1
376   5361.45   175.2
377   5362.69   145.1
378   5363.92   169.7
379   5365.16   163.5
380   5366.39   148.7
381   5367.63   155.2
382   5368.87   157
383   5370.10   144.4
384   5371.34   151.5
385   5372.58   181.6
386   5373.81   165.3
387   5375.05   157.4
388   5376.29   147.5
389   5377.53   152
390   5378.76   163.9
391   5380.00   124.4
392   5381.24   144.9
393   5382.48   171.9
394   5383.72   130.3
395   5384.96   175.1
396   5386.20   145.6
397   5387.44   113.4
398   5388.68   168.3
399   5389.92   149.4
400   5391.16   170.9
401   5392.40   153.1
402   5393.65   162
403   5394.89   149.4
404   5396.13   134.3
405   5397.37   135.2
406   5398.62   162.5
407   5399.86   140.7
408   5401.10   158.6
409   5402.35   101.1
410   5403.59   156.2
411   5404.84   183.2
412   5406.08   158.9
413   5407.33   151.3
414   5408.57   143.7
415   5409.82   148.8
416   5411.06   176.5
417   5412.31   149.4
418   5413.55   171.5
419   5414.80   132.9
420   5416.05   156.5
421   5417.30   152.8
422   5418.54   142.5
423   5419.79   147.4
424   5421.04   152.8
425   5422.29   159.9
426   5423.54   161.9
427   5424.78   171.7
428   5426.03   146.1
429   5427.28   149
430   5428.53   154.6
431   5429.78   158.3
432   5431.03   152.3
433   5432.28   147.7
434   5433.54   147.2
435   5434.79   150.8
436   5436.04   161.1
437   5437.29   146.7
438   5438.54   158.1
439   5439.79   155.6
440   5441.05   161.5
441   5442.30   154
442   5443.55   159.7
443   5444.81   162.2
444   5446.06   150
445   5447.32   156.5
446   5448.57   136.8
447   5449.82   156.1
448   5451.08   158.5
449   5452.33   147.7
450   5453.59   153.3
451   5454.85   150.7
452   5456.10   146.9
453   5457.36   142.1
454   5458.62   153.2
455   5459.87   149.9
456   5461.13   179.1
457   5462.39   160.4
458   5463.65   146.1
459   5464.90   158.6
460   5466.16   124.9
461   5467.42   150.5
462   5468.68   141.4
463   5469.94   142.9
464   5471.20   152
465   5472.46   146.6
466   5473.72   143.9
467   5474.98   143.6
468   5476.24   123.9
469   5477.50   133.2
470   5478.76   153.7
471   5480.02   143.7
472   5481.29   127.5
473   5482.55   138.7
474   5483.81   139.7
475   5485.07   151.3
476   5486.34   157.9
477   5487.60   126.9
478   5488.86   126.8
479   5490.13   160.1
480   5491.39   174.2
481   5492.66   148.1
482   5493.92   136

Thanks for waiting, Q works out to 1.4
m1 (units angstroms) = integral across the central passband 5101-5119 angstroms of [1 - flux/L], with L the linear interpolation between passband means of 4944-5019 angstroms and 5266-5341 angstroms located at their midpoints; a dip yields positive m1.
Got 1.62 angstroms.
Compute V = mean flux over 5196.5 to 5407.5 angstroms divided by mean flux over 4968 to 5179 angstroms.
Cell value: 1.2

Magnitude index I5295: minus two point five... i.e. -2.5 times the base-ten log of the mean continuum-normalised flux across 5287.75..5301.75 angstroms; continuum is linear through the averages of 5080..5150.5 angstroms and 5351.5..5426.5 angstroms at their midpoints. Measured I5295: -0.110 mag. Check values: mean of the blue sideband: 131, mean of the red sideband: 154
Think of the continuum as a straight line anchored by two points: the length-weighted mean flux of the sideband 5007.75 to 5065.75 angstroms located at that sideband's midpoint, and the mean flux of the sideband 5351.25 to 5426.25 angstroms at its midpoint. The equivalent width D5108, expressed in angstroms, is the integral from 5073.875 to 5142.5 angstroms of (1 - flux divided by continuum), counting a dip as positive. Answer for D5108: 1.4 angstroms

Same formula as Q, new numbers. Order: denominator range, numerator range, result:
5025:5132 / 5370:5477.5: 1.33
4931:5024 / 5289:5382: 1.29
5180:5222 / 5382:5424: 1.33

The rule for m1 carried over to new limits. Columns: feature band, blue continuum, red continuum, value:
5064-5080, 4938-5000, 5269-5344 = 1.37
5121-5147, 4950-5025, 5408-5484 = 1.74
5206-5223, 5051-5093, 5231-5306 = 1.88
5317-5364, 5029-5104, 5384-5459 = -1.78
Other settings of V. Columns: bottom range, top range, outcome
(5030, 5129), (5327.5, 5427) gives 1.18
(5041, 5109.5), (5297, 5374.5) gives 1.19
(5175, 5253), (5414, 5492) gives 1.14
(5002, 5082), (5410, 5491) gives 1.16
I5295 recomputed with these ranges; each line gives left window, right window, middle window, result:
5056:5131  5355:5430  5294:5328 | -0.04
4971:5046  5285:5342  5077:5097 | 0.03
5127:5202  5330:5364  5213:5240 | -0.05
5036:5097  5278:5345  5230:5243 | -0.01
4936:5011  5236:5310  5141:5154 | 0.14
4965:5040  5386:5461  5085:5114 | 0.06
